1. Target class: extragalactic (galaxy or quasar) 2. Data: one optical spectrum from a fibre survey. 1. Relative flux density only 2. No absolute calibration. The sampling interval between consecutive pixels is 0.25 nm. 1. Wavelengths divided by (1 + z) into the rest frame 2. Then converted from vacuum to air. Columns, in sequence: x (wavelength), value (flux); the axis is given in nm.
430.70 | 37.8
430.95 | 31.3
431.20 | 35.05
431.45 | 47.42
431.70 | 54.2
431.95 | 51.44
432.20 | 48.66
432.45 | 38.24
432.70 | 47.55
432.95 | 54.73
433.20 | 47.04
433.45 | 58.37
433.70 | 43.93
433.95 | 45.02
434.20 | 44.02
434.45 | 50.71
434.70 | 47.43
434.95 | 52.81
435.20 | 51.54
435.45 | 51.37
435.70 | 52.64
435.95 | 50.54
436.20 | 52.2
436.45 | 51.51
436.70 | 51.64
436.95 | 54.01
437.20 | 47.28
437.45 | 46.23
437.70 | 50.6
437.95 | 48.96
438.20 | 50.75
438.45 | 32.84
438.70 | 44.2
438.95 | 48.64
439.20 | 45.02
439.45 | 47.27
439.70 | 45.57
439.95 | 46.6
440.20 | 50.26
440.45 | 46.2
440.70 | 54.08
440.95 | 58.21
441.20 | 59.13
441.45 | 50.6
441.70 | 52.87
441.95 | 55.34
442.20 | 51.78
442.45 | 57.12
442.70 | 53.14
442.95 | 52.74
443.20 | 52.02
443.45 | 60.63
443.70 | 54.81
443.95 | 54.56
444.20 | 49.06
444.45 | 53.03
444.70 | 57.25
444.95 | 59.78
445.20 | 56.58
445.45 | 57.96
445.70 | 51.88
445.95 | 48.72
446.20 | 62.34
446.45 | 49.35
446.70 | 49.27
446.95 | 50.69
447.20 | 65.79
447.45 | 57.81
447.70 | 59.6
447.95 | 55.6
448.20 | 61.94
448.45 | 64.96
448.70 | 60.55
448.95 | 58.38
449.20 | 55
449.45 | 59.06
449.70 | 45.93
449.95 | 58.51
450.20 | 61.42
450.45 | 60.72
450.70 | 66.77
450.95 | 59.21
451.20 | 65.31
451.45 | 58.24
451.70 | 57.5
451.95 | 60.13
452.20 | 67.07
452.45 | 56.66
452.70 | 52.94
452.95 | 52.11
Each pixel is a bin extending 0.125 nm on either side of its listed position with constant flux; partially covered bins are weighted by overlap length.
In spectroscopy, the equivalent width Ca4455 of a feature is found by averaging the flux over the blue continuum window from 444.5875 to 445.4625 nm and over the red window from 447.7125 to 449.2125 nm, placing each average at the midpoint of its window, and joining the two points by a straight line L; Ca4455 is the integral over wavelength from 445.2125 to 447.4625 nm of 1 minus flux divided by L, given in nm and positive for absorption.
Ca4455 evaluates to 0.146 nm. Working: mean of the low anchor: 57.9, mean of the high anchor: 59.8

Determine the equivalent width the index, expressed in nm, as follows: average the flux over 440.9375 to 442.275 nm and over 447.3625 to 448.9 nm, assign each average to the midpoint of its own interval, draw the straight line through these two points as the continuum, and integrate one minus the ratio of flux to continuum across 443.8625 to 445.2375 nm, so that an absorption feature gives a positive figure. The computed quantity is 0.05 nm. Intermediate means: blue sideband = 54.5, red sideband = 60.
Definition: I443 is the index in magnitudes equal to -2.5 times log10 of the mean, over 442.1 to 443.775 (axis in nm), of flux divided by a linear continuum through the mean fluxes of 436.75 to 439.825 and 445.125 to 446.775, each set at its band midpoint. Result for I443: -0.07 mag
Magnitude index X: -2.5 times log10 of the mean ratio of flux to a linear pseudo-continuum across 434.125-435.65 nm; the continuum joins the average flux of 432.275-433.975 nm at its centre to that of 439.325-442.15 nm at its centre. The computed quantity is -0.025 mag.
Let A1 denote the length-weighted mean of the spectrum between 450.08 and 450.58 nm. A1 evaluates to 61.1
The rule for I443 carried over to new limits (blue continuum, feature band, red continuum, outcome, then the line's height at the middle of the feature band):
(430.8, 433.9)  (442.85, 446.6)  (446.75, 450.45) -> 0.01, 55.3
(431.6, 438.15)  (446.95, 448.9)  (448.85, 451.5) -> -0.05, 57.6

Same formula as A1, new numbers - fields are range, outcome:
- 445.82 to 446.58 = 53.4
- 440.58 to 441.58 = 55.5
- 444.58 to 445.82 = 56.7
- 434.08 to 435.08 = 48.8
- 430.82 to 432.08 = 43.9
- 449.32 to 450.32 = 56.2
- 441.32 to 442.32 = 52.7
